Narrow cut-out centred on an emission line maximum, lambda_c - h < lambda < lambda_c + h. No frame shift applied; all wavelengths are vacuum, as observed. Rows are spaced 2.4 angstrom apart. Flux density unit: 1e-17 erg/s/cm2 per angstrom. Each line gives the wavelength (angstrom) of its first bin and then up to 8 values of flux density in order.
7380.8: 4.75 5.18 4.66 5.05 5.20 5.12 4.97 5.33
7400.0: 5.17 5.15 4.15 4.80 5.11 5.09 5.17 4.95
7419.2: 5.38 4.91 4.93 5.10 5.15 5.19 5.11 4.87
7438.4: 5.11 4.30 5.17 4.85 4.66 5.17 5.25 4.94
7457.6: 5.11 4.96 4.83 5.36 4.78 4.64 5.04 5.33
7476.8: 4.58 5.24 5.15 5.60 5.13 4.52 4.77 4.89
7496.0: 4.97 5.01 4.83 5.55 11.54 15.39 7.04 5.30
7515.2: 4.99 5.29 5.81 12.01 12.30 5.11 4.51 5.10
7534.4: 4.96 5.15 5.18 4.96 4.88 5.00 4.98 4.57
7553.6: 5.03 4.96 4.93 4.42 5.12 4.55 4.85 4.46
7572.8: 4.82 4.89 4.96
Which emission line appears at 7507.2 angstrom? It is [S II]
